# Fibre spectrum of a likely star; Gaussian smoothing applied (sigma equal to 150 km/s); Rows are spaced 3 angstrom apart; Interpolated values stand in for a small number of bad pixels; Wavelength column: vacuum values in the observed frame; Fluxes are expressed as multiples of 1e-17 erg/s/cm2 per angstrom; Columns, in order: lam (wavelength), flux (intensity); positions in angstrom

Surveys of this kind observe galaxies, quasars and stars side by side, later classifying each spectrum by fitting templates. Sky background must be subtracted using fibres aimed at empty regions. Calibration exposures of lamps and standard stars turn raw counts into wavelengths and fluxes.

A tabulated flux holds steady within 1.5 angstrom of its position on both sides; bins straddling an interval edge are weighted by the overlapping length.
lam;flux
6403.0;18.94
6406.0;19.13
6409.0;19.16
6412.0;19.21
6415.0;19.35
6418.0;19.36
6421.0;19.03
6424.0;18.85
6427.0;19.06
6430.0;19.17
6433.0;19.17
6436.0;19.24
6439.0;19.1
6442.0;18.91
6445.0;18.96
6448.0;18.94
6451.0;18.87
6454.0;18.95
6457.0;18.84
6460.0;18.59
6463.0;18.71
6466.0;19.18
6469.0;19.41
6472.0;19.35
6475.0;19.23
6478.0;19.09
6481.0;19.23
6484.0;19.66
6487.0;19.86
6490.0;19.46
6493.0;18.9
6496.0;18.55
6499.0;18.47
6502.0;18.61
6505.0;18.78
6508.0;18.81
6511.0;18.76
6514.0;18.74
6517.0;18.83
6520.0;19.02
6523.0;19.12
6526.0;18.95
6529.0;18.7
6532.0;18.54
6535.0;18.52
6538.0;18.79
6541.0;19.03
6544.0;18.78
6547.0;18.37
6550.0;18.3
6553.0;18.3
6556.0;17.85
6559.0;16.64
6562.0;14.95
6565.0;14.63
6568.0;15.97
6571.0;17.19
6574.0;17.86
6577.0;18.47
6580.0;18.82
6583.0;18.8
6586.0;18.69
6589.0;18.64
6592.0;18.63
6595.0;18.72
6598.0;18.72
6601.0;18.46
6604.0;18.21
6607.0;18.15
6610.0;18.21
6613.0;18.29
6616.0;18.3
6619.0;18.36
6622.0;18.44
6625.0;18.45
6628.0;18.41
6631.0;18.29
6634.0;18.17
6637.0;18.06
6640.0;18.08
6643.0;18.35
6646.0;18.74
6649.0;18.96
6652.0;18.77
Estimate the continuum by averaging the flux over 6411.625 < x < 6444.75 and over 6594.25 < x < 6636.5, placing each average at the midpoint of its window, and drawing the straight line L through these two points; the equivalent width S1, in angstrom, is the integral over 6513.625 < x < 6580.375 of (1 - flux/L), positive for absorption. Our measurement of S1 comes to 2.32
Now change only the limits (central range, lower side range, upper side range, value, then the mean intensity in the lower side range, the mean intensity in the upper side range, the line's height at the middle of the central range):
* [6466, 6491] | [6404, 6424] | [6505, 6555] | -0.6 angstrom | 19.2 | 18.7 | 18.9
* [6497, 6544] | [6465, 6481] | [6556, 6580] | -2.0 angstrom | 19.3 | 16.8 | 18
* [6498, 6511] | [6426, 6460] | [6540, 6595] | -0.2 angstrom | 19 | 17.8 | 18.4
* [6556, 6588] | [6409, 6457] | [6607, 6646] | 2.2 angstrom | 19.1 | 18.3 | 18.5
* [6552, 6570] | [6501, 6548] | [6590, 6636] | 2.2 angstrom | 18.8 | 18.4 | 18.6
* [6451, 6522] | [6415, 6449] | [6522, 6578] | -1.9 angstrom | 19.1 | 17.8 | 18.5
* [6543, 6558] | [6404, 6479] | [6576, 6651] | 0.3 angstrom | 19.1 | 18.5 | 18.7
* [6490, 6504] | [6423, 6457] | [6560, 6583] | -0.5 angstrom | 19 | 17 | 18.1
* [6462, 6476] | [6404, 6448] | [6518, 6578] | -0.4 angstrom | 19.1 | 17.9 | 18.7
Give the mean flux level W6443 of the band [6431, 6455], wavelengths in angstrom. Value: 19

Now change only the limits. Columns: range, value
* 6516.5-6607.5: 18.1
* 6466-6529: 19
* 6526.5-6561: 18.3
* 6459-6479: 19.1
